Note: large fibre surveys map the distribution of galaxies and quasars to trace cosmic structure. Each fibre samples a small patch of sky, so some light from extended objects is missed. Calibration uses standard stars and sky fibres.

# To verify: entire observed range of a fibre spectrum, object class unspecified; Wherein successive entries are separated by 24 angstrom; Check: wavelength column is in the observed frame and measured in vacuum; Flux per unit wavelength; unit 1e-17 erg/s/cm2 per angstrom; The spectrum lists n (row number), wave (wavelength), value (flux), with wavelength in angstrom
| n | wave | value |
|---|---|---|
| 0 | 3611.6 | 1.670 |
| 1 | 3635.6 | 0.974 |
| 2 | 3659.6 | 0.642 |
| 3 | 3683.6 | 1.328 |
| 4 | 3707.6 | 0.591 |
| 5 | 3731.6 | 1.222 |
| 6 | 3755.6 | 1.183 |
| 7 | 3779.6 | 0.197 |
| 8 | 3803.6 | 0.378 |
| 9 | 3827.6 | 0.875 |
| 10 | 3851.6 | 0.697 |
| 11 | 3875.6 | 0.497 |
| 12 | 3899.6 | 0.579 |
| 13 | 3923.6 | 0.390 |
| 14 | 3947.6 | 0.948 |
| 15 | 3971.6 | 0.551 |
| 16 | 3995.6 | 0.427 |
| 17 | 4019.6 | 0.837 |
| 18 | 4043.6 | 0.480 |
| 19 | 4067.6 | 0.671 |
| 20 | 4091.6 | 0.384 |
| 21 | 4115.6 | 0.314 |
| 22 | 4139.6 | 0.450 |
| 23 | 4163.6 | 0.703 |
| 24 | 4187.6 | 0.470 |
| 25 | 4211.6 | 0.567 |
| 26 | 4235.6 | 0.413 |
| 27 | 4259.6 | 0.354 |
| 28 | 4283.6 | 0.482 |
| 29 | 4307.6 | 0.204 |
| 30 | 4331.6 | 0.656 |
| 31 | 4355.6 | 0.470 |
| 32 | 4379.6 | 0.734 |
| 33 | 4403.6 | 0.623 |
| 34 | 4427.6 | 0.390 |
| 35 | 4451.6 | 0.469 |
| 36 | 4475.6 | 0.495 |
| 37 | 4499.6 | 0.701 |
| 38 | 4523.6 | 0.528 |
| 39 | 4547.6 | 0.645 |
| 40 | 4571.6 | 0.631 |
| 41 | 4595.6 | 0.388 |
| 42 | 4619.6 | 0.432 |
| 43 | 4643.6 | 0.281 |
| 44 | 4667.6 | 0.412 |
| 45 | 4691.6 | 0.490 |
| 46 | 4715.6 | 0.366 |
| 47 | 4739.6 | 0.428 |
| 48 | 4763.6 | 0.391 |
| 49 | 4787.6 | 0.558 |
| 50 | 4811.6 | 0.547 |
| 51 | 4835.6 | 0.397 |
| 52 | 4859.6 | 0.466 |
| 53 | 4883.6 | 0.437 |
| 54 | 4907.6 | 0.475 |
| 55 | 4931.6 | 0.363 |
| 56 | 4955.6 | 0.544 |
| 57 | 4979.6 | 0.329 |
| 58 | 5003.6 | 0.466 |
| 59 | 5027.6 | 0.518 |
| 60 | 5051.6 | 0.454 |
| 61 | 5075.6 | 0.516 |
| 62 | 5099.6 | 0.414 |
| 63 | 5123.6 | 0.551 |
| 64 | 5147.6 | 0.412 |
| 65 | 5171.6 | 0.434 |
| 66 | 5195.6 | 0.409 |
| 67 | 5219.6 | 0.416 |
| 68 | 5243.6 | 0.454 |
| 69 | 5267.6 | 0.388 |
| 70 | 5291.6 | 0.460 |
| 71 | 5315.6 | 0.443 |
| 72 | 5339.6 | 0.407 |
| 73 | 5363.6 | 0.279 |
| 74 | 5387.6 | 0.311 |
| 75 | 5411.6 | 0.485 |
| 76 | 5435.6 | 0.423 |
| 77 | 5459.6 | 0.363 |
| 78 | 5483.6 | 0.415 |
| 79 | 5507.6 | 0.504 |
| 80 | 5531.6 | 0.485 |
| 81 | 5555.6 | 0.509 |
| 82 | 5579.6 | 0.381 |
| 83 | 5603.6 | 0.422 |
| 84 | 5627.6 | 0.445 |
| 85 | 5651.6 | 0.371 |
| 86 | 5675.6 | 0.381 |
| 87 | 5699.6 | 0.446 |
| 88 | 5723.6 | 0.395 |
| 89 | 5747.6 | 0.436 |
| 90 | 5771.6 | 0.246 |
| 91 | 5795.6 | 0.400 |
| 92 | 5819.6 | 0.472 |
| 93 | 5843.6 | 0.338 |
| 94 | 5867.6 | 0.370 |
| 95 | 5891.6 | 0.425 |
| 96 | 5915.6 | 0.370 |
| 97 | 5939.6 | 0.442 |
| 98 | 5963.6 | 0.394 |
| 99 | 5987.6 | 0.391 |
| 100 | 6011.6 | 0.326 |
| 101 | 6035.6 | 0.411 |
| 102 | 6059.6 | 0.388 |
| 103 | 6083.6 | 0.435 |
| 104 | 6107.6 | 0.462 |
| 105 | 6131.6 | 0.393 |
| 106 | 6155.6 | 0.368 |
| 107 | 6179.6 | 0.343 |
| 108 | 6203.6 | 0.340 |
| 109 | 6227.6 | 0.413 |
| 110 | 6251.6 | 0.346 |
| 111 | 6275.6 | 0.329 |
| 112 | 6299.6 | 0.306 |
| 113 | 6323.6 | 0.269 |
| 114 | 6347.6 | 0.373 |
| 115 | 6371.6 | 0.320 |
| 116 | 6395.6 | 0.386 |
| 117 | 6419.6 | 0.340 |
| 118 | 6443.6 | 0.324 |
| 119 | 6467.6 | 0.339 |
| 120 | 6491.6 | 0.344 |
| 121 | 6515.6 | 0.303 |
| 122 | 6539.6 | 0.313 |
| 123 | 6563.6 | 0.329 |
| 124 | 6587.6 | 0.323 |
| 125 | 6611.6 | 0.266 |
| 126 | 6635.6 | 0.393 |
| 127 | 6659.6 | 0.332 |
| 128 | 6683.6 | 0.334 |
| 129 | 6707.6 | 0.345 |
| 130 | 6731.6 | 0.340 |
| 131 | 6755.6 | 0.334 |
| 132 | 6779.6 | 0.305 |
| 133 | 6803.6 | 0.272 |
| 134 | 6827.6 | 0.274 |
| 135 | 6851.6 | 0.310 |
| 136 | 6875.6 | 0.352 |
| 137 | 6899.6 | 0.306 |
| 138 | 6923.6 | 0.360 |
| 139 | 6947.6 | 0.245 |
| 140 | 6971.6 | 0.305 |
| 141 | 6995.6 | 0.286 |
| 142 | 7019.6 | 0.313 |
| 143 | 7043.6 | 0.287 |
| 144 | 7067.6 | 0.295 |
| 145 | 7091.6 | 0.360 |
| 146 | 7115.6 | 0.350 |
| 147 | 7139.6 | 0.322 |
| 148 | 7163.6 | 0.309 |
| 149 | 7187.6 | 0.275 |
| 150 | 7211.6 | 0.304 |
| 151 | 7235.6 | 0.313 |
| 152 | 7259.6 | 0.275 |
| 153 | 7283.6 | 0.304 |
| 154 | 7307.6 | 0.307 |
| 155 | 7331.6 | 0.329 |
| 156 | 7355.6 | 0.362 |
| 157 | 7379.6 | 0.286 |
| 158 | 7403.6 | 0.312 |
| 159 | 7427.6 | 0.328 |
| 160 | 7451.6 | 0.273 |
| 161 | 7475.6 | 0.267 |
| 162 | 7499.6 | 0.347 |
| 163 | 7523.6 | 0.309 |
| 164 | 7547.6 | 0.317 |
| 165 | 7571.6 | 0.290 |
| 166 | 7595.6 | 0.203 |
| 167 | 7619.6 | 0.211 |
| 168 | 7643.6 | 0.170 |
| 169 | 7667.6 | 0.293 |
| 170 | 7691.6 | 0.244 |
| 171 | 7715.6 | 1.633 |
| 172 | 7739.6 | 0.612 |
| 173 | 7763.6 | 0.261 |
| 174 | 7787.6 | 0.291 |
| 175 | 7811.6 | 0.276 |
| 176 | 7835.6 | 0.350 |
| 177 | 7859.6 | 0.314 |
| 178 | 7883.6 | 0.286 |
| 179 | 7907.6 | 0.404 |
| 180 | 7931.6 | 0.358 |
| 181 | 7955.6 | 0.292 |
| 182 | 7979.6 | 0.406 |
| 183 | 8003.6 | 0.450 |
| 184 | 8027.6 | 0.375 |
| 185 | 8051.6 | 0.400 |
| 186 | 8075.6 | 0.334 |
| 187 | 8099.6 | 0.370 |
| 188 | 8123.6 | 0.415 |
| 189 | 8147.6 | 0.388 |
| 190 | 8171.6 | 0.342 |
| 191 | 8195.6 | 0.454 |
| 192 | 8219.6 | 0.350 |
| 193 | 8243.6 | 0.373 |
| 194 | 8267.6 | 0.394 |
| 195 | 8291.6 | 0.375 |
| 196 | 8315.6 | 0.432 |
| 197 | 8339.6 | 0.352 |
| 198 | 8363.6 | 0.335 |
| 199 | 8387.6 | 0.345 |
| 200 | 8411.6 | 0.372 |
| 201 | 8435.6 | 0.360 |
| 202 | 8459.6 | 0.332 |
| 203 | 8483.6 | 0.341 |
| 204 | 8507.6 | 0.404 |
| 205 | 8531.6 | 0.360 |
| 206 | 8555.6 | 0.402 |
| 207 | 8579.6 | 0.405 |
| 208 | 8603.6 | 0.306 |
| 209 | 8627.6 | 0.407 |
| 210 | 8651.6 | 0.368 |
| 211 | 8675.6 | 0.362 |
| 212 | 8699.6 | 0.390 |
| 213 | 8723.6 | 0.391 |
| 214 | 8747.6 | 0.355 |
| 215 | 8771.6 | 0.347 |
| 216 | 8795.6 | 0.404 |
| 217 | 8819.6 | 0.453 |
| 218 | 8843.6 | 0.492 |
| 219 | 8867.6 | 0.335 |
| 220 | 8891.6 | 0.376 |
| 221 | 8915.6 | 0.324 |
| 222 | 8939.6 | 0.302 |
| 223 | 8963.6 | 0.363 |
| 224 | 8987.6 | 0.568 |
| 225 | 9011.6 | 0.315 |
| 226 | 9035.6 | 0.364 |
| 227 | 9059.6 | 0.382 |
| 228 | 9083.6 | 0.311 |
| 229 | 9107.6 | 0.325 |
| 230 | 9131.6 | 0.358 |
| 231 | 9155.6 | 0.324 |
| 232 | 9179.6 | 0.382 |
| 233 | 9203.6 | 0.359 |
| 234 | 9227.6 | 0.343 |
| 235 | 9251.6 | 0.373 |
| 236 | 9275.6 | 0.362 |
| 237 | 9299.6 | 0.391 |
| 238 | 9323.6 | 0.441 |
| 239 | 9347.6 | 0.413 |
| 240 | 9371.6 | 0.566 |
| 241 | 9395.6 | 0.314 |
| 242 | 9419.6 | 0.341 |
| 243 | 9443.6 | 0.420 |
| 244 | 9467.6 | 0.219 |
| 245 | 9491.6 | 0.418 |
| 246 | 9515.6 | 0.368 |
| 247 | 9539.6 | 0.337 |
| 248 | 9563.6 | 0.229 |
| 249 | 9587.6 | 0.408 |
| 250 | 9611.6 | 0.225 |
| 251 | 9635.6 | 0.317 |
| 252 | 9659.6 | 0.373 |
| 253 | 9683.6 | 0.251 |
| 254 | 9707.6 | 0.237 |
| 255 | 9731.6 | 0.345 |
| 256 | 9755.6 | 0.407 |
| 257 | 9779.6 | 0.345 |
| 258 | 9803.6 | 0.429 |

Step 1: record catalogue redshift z 1.07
